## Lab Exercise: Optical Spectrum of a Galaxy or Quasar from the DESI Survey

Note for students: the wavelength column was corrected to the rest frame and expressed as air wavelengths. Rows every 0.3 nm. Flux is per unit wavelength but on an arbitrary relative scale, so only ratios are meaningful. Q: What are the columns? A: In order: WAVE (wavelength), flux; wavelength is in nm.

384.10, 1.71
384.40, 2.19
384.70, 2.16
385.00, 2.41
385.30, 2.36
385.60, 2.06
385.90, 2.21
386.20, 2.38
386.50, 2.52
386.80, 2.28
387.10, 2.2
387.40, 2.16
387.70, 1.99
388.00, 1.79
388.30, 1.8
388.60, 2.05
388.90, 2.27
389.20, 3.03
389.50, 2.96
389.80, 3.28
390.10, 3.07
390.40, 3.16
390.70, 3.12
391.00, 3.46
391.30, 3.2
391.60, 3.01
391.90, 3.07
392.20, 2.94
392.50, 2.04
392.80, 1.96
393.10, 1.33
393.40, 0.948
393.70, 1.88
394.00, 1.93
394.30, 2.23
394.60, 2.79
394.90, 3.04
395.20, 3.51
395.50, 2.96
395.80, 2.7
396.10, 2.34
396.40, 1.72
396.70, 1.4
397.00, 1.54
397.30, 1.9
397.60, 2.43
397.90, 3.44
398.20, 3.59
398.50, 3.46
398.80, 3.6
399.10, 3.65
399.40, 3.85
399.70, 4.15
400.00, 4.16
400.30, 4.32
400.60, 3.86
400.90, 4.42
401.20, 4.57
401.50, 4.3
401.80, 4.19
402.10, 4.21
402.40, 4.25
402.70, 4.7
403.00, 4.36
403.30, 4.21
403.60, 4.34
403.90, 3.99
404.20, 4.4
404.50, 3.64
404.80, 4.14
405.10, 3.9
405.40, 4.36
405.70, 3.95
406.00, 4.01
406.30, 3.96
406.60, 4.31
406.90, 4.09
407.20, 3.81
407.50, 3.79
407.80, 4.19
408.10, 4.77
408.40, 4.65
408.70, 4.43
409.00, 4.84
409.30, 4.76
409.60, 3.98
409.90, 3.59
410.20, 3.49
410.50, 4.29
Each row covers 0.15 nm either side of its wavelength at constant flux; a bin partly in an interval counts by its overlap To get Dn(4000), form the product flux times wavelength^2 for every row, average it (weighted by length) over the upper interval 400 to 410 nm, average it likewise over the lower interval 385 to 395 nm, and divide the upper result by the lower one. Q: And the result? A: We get 1.87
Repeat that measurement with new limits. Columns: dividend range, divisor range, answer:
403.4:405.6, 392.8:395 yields 2.17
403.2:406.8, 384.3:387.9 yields 2.02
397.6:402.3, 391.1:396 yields 1.64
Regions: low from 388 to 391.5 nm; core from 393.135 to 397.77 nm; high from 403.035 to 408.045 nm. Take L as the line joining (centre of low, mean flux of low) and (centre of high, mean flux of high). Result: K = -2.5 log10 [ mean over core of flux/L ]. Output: 0.43 mag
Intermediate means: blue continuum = 2.81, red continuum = 4.09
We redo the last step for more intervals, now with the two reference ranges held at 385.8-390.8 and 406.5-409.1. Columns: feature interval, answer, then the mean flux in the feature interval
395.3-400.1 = 0.160 mag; 2.92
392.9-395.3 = 0.366 mag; 2.17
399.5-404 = -0.143 mag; 4.27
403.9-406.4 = 0.004 mag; 4.04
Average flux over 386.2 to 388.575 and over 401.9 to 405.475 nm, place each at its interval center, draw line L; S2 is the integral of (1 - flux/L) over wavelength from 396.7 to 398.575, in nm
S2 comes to 0.467 nm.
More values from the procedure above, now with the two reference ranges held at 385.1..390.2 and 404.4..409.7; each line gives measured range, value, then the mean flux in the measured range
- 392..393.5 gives 0.49 nm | 1.91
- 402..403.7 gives -0.24 nm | 4.35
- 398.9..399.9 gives -0.11 nm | 3.88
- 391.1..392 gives -0.12 nm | 3.12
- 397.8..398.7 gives -0.04 nm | 3.51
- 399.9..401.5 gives -0.30 nm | 4.27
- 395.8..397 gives 0.49 nm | 1.89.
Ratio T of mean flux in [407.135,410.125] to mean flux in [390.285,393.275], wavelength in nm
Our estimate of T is 1.58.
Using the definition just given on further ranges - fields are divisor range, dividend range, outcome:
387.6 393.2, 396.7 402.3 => 1.37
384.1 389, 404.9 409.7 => 1.96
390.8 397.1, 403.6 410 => 1.75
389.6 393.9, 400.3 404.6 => 1.64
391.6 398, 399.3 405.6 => 1.83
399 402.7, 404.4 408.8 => 0.99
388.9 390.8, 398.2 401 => 1.29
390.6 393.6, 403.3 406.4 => 1.64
